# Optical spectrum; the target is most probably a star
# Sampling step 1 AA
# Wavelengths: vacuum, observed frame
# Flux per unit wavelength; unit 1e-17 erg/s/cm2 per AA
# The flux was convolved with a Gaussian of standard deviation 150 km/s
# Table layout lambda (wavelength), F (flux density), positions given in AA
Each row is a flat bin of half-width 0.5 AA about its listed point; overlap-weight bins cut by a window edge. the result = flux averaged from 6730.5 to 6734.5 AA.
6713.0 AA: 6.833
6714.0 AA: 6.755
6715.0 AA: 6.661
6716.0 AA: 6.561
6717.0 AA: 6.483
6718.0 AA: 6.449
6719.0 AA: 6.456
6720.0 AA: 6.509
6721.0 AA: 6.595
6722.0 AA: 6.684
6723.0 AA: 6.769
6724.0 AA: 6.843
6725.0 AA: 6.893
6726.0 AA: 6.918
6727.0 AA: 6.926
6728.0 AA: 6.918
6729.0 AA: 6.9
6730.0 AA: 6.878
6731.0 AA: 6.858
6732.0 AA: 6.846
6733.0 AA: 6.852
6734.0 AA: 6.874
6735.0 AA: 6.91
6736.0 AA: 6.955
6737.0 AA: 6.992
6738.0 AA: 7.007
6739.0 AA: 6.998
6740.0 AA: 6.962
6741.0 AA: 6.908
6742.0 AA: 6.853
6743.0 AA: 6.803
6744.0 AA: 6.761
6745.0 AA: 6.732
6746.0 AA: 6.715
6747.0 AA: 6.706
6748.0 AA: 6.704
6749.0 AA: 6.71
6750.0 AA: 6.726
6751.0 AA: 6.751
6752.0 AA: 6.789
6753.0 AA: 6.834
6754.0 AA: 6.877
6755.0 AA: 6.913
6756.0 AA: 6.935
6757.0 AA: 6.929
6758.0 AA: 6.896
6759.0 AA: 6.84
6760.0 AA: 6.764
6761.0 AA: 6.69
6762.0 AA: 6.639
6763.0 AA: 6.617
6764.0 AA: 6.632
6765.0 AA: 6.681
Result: 6.86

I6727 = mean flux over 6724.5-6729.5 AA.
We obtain 6.91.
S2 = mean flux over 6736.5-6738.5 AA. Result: 7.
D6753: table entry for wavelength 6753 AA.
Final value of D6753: 6.834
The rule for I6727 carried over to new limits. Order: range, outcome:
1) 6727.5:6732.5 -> 6.88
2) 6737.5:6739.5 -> 7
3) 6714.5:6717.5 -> 6.57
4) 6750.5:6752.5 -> 6.77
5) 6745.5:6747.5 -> 6.71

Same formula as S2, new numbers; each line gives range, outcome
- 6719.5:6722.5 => 6.6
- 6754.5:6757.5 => 6.93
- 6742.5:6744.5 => 6.78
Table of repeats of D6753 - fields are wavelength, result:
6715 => 6.661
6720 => 6.509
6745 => 6.732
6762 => 6.639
